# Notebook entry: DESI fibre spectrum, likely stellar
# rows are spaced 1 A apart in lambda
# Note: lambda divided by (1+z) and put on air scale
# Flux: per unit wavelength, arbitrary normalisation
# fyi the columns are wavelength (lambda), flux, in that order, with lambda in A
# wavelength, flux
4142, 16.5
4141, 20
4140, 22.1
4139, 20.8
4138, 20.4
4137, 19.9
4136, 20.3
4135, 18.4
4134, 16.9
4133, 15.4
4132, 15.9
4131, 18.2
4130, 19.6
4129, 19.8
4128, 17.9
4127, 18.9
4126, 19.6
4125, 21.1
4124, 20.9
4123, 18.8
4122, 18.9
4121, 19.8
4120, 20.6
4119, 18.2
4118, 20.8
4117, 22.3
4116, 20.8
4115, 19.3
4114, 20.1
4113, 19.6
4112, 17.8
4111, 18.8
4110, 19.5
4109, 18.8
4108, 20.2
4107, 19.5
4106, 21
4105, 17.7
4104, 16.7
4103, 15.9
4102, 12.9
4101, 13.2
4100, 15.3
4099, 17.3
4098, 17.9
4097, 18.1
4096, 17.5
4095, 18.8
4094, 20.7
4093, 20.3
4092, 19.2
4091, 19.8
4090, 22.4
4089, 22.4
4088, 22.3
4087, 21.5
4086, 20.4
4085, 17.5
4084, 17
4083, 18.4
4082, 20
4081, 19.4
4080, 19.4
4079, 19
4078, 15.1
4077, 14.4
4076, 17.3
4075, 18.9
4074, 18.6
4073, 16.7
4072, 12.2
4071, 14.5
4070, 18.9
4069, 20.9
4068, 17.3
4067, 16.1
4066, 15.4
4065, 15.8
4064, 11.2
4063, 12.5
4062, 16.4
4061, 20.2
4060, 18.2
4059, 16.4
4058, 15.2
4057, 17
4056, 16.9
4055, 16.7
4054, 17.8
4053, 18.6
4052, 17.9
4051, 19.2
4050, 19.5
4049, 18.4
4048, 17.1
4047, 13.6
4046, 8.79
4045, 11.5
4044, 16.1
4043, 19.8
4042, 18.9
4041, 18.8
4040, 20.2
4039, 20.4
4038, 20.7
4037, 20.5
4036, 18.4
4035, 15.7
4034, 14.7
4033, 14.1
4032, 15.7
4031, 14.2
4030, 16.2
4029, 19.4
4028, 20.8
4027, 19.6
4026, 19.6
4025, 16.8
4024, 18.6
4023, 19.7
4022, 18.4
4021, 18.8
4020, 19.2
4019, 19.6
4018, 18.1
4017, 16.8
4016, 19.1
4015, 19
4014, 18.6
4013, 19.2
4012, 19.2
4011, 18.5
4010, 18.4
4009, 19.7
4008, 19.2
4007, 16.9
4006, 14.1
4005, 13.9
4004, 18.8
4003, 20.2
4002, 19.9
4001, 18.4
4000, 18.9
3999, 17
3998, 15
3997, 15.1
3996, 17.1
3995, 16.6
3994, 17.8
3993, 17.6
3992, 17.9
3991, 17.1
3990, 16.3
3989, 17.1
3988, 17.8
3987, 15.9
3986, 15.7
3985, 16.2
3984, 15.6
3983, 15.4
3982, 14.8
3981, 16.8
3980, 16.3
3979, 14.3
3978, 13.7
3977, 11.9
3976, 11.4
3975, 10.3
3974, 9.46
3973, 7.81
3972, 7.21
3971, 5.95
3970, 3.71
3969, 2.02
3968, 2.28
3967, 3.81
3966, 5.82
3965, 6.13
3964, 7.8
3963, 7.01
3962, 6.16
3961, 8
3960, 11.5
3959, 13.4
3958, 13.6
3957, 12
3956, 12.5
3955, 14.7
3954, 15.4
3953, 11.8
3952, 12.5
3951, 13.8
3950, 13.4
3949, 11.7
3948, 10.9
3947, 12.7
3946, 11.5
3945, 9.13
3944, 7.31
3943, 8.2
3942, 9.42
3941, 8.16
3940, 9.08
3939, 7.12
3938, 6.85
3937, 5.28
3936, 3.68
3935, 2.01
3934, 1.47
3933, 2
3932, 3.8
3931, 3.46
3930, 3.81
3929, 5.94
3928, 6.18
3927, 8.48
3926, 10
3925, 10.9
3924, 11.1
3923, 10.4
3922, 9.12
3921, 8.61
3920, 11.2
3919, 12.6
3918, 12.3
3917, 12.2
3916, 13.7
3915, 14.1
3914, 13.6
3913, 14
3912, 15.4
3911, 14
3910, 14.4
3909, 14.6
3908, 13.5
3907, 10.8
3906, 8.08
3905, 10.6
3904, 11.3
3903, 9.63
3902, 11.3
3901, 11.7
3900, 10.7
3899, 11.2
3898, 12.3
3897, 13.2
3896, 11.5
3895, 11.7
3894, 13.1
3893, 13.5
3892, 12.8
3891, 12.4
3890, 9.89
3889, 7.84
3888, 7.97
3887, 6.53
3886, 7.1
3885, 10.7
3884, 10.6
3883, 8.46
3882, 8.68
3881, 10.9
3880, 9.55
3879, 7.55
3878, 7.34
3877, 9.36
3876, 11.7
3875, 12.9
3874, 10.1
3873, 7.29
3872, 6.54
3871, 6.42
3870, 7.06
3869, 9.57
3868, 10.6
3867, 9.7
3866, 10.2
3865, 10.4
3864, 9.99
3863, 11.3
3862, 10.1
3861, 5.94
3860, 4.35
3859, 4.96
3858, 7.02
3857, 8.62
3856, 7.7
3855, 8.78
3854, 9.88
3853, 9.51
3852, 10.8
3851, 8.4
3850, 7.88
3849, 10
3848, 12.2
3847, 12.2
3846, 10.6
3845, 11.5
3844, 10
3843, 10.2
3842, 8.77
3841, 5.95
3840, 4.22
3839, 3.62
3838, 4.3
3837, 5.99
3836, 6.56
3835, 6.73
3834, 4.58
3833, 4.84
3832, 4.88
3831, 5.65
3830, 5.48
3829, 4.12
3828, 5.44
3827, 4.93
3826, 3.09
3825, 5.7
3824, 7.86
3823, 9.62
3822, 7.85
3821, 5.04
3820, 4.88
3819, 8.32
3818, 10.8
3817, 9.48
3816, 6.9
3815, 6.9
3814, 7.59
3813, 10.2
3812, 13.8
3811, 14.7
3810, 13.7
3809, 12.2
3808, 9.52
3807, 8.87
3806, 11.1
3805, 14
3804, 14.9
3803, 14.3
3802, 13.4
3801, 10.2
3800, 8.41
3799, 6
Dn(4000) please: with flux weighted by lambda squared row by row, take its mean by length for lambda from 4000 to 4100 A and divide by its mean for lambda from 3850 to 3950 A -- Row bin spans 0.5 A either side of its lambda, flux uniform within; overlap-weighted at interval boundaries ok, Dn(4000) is 2.02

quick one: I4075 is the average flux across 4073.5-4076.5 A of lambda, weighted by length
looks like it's 18.3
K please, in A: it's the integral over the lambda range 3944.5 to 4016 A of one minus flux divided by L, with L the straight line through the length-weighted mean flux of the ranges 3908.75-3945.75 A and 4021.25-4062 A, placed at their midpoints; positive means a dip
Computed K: -3.08 A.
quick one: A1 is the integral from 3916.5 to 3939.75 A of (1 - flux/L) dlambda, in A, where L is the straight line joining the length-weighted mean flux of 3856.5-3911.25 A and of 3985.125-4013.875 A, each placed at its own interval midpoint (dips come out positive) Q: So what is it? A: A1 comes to 9.8 A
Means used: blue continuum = 9.97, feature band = 7.35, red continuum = 17.5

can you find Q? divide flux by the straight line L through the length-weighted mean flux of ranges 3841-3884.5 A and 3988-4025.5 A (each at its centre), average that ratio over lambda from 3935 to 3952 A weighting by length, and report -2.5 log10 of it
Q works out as 0.474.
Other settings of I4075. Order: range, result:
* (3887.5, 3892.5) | 10.2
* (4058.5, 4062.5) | 17.8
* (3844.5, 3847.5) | 11.4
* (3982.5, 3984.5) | 15.5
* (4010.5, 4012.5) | 18.9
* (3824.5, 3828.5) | 4.79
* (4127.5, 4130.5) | 19.1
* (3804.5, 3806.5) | 12.6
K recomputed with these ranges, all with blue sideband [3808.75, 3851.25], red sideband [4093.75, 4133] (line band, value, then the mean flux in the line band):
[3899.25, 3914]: -1.9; 12.2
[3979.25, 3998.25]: -3.5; 16.4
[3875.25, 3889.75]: 1.3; 8.96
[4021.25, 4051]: -3.5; 17.5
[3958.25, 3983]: 7.5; 9.24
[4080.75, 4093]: -1.7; 20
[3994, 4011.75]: -3.8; 17.5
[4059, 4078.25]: 0.6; 16.4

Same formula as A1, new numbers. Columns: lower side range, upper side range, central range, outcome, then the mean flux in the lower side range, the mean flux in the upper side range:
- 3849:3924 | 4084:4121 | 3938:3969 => 7.7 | 10.3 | 19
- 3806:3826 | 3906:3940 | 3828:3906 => 2.0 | 9.05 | 9.27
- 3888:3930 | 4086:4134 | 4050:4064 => -0.1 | 11.3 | 19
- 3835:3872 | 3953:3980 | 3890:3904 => -4.9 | 8.43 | 9.33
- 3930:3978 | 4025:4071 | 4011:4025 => -4.3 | 8.41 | 17.1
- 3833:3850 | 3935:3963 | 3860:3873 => -0.5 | 7.87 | 10.2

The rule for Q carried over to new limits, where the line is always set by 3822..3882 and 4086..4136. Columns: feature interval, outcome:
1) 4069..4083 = 0.00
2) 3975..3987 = -0.09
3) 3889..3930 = -0.10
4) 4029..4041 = -0.11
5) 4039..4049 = -0.02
